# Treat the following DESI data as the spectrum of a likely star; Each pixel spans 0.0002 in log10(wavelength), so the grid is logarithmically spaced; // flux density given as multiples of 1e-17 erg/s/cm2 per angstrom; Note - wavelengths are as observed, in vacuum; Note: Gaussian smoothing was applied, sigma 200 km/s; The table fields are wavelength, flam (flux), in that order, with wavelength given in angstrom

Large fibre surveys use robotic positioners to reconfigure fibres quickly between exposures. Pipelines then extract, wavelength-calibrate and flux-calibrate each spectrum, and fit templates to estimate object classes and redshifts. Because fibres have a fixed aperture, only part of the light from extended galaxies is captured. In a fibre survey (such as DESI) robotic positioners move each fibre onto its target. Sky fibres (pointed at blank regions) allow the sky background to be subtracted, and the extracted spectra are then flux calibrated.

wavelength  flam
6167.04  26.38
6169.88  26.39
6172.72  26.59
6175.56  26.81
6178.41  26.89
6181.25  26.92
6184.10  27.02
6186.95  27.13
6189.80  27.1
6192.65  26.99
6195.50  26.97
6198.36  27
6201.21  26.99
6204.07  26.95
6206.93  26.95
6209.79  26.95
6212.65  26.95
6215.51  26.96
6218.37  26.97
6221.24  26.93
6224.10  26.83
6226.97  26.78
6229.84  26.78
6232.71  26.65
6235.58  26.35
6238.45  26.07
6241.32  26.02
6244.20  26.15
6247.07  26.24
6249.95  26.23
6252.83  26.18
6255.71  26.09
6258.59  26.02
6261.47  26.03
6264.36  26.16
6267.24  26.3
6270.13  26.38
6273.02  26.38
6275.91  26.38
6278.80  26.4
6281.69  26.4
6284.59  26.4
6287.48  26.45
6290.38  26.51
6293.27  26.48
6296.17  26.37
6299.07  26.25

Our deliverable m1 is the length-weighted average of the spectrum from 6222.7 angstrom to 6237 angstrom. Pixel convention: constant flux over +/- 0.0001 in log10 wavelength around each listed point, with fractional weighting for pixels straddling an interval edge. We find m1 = 26.7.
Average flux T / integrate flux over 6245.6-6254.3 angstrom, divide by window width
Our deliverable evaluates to 26.2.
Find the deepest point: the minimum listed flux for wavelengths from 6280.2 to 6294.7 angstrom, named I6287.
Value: 26.4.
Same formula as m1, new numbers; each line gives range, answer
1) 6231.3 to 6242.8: 26.3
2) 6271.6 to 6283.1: 26.4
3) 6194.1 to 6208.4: 27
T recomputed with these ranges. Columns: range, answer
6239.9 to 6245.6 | 26.1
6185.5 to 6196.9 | 27.1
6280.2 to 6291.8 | 26.4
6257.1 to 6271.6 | 26.2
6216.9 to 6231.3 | 26.9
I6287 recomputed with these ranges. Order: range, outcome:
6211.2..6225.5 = 26.83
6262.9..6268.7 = 26.16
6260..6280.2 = 26.03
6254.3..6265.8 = 26.02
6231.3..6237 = 26.35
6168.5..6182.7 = 26.39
